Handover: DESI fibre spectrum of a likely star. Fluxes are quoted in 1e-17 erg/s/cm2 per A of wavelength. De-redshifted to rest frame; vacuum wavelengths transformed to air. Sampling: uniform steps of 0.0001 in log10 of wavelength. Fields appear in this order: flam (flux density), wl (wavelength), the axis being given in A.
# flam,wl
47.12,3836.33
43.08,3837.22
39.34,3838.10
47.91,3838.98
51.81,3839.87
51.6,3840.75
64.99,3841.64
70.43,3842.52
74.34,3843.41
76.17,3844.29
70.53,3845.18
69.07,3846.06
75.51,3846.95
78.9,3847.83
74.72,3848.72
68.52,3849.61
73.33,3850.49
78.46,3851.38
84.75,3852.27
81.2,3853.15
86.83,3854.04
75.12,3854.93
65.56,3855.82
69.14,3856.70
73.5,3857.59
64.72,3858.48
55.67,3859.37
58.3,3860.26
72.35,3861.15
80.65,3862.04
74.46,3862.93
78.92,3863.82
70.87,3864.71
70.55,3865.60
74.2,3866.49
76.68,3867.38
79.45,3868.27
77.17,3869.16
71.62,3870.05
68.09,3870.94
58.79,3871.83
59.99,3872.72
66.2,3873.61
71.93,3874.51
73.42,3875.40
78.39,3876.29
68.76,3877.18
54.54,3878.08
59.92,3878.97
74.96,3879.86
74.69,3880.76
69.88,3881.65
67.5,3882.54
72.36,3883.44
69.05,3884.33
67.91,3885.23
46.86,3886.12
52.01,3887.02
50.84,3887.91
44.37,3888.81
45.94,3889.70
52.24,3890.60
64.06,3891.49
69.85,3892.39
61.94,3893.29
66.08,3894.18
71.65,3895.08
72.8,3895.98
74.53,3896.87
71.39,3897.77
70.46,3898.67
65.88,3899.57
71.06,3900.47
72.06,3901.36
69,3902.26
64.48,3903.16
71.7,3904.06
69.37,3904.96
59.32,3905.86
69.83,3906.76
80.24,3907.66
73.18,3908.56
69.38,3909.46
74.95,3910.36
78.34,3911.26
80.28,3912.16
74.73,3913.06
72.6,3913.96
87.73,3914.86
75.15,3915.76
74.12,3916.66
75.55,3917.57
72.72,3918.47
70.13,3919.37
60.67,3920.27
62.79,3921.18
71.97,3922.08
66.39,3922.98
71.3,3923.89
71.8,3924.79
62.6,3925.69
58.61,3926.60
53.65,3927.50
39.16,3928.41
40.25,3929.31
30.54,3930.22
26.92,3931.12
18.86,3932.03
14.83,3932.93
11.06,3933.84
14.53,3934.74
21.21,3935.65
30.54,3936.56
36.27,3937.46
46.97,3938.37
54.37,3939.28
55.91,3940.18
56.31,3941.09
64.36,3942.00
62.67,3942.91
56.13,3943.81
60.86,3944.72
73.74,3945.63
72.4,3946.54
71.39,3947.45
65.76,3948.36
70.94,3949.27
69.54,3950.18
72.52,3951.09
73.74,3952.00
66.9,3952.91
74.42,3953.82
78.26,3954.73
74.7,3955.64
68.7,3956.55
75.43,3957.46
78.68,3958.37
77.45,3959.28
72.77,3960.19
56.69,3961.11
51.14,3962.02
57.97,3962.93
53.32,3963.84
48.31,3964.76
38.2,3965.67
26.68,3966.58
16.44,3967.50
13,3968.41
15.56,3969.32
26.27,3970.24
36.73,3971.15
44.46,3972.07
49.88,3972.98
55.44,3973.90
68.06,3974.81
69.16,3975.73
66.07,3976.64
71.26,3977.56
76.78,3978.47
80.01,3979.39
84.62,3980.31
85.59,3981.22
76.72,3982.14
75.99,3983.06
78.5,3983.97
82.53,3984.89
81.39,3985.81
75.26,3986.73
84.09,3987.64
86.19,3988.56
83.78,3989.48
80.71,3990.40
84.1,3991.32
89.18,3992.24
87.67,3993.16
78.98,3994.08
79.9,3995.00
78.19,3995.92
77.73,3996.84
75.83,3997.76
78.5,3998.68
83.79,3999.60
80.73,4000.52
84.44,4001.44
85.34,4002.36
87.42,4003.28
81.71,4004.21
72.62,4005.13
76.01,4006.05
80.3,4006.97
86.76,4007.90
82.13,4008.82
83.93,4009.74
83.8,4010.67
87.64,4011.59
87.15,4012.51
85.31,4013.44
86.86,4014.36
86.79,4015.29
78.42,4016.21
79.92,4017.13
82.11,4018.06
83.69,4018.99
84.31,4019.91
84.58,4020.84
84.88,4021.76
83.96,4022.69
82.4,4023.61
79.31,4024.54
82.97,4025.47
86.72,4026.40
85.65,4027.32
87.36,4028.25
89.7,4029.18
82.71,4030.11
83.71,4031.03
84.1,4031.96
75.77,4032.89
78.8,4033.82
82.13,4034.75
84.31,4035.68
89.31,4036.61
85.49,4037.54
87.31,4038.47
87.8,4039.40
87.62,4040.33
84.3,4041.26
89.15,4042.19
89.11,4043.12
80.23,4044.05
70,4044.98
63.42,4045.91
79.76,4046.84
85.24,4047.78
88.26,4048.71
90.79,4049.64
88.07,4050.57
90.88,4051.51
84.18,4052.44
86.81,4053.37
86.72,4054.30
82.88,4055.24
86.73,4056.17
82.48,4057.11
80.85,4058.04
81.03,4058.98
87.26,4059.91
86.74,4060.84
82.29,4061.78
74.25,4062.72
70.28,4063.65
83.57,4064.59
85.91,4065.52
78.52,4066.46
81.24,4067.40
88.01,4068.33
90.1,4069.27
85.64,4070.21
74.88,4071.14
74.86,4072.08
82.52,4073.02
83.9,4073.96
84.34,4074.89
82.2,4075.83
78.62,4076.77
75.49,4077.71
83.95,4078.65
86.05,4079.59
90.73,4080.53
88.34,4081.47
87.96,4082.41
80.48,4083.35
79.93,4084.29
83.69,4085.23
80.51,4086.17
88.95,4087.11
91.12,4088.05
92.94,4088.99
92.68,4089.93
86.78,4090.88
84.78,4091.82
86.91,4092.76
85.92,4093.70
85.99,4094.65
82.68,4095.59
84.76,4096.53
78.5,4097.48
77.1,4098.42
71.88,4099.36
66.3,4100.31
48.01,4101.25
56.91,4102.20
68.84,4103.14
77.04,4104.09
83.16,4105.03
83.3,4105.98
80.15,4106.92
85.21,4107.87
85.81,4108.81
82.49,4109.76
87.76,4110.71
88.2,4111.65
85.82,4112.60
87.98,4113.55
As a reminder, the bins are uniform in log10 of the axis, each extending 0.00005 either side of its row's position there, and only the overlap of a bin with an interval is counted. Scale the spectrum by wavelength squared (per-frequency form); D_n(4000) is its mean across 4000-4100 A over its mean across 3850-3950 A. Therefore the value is 1.4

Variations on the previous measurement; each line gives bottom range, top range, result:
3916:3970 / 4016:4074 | 1.60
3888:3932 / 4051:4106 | 1.37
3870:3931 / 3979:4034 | 1.32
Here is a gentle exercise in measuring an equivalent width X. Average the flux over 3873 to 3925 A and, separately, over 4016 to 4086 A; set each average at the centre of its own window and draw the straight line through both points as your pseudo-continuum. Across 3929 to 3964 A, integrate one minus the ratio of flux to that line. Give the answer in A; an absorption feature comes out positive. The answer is 8.5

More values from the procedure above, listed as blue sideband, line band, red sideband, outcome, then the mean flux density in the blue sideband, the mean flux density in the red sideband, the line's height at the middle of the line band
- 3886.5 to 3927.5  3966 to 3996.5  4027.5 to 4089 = 3.9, 68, 83.6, 75.6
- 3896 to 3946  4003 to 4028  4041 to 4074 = -2.5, 59.8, 82.8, 75.7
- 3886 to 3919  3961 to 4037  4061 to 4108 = 1.1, 68.3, 81.2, 75.1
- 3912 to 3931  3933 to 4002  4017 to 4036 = 9.0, 64.5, 83.3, 72.7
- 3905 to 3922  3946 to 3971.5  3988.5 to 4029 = 6.6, 72.8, 83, 77.6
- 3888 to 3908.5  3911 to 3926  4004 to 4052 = -0.8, 66.1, 83.6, 68.9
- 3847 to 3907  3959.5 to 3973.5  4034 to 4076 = 6.4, 68.7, 83.3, 76.1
